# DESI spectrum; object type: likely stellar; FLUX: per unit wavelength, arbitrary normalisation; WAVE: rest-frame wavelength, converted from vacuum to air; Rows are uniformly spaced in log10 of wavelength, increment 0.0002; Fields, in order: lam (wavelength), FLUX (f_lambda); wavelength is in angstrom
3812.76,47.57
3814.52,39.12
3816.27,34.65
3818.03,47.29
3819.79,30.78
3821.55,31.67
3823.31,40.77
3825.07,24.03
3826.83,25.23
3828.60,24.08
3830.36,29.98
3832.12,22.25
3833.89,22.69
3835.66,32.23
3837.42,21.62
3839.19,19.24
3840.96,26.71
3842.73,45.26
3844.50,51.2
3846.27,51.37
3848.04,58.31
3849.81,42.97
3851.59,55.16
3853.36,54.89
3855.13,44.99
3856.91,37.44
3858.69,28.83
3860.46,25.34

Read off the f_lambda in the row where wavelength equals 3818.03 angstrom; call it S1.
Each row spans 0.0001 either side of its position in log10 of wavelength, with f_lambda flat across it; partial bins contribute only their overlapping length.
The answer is 47.29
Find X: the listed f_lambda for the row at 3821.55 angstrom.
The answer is 31.67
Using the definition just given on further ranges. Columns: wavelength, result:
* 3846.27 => 51.37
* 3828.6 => 24.08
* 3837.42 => 21.62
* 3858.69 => 28.83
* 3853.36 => 54.89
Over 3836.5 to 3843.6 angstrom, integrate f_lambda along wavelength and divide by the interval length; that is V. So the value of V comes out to 28.2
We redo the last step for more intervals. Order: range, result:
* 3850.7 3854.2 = 55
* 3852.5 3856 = 50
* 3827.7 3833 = 25.4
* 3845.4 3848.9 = 54.9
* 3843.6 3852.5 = 51.8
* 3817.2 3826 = 34.8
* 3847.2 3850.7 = 50.5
